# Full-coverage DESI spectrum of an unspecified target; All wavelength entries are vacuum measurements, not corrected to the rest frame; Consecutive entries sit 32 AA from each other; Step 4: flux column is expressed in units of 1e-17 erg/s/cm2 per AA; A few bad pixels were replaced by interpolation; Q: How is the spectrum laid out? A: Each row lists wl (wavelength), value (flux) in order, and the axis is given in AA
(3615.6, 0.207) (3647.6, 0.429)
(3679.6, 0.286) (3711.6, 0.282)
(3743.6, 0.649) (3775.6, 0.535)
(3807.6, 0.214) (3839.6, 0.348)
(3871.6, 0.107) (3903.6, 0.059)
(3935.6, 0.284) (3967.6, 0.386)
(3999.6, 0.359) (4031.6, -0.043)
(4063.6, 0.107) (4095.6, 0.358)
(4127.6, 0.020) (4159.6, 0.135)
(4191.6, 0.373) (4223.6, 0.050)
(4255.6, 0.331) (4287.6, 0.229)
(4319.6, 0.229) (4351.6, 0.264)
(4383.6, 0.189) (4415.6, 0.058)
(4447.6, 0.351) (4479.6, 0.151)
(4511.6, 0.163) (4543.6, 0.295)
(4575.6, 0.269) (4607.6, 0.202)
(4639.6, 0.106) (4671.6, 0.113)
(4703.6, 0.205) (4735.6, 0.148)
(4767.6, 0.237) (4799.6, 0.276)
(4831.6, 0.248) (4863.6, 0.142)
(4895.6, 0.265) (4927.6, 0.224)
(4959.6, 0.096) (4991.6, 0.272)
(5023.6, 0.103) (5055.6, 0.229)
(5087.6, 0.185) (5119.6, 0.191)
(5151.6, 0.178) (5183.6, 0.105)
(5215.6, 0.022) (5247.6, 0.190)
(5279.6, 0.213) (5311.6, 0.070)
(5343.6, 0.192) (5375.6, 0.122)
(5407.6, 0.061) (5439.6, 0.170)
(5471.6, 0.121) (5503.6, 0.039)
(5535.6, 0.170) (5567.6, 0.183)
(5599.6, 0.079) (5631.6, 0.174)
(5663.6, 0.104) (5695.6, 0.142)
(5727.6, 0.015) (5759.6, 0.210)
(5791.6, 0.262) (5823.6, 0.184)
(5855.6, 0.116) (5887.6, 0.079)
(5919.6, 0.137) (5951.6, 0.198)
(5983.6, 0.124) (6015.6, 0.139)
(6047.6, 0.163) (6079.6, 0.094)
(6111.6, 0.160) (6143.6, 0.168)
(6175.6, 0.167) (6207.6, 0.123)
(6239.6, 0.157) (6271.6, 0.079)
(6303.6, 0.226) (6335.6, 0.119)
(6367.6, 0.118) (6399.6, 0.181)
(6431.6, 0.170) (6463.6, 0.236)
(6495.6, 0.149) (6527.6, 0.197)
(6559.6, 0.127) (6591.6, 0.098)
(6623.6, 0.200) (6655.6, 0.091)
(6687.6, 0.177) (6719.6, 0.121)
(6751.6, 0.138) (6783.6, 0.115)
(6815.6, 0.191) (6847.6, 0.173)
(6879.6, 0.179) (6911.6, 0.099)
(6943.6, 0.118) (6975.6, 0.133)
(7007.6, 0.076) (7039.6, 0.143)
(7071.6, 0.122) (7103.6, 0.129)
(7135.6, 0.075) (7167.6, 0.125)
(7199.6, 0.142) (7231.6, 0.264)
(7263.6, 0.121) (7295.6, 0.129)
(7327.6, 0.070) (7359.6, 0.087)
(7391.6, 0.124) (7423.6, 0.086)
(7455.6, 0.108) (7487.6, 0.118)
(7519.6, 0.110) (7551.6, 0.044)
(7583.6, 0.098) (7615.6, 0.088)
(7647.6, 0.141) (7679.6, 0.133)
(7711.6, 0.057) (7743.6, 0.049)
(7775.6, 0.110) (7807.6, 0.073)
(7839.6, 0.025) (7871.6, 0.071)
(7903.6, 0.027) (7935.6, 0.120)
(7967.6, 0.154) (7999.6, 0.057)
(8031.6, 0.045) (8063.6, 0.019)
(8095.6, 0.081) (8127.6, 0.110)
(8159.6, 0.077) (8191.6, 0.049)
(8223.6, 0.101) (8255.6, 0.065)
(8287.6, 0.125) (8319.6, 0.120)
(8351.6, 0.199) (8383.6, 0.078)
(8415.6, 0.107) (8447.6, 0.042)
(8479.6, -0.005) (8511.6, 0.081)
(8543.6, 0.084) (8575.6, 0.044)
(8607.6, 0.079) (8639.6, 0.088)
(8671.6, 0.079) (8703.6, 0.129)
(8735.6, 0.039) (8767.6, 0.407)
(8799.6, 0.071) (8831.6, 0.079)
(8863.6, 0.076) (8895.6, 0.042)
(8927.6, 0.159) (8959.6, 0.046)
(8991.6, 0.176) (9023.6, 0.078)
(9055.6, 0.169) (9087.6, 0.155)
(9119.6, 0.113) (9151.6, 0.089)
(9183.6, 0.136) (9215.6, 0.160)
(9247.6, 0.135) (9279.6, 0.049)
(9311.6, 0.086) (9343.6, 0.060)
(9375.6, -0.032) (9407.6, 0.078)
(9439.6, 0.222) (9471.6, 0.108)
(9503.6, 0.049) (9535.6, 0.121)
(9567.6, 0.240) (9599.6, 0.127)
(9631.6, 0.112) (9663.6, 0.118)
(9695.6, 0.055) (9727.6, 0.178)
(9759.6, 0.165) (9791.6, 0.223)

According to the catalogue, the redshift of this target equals 1.35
